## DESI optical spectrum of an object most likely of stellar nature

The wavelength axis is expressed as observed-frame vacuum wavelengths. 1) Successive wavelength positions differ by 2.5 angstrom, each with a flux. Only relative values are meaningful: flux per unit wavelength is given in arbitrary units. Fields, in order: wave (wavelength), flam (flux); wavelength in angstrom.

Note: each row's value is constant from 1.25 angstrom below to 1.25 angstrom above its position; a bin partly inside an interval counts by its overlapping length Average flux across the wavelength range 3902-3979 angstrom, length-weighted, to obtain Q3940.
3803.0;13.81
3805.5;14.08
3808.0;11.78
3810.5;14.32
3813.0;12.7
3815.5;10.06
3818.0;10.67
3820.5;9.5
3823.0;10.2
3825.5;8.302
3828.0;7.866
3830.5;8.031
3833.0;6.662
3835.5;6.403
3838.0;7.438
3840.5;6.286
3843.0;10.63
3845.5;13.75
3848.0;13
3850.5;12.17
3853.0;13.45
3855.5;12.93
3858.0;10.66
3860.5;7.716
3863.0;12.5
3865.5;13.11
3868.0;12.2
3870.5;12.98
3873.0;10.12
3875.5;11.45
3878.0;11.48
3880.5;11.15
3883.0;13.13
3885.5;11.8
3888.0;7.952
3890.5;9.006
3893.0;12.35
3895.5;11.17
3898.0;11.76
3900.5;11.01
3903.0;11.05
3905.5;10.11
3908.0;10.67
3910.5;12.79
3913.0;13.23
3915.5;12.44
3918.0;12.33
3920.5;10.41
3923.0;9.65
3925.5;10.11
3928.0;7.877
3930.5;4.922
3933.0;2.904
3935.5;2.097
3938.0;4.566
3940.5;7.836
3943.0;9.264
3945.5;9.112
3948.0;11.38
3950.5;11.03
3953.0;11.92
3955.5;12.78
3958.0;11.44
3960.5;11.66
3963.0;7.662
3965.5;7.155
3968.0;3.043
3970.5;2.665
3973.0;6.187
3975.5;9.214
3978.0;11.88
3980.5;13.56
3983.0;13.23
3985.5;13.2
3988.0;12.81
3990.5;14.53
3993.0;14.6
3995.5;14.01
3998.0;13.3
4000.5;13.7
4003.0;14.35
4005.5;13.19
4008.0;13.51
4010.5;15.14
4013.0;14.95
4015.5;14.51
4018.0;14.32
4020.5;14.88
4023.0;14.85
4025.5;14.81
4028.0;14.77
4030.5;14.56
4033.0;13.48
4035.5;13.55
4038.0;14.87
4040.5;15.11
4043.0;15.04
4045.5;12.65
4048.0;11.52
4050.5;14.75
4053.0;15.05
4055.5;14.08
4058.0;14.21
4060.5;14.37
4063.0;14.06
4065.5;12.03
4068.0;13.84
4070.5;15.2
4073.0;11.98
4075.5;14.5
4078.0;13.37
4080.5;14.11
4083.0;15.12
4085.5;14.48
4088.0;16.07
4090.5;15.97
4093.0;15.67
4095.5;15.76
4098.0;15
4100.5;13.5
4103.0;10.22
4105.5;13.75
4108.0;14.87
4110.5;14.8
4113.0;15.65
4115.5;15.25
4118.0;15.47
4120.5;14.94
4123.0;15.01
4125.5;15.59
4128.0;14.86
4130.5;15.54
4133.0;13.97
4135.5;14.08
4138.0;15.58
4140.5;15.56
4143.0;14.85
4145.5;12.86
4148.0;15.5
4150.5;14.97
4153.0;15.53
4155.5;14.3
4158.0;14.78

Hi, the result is 9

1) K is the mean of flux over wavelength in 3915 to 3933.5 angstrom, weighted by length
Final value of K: 8.92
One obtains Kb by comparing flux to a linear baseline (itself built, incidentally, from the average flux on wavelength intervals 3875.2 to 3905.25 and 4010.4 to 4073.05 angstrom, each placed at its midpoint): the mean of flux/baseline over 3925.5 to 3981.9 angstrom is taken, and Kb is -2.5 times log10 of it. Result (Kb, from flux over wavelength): 0.44 mag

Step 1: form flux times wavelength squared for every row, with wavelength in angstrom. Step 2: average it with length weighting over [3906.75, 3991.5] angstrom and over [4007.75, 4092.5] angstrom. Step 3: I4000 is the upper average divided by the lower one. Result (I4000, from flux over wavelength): 1.57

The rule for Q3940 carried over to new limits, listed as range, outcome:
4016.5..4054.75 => 14.3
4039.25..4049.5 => 13.6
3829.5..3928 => 10.9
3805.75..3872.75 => 10.6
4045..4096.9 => 14.3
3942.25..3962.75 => 11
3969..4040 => 13.2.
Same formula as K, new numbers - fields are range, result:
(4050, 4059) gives 14.5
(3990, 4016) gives 14.1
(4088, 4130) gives 14.8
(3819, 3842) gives 7.92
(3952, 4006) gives 11.2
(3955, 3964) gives 10.8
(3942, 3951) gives 10.2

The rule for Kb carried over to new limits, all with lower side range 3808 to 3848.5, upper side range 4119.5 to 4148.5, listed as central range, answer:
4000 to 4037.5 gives -0.11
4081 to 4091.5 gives -0.09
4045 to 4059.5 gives -0.02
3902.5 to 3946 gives 0.25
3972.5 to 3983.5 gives 0.12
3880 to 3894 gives -0.01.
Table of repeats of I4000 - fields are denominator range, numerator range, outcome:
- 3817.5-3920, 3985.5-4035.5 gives 1.41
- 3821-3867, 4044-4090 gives 1.56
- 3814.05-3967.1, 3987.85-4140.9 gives 1.56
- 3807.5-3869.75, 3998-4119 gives 1.52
